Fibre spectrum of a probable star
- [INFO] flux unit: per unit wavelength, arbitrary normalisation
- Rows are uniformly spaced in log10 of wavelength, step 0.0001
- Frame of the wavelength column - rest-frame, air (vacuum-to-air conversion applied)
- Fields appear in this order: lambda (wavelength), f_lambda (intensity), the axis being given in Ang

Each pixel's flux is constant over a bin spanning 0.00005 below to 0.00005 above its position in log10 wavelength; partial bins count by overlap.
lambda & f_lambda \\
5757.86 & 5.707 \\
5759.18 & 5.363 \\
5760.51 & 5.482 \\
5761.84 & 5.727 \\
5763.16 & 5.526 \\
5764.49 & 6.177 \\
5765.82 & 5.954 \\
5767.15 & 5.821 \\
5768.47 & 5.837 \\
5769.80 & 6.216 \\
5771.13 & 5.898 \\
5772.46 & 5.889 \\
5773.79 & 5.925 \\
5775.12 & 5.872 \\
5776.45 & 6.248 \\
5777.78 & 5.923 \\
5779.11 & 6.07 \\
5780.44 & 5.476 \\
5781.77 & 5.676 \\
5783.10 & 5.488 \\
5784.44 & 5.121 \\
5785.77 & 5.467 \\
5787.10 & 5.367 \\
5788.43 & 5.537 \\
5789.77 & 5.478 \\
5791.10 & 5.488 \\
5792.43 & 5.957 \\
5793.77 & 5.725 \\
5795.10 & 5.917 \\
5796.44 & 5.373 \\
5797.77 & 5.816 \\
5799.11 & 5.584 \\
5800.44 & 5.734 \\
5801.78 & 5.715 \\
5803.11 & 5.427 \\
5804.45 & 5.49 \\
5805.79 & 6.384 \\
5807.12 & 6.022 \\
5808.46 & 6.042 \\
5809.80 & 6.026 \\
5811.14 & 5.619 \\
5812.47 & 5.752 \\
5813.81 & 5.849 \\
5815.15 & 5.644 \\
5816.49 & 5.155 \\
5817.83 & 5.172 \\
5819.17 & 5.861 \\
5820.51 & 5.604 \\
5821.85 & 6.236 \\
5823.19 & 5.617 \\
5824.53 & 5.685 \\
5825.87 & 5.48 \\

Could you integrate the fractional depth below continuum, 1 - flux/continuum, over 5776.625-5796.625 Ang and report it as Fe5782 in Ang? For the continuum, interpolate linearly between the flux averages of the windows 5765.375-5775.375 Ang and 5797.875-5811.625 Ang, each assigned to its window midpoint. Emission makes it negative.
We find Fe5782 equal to 0.8 Ang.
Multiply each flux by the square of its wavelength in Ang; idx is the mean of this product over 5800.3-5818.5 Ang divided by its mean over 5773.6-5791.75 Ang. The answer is 1.02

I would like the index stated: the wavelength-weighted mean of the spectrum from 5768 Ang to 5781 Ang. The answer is 5.94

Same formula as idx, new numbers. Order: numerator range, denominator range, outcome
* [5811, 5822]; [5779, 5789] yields 1.04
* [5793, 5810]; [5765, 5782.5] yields 0.99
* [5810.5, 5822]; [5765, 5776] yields 0.96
